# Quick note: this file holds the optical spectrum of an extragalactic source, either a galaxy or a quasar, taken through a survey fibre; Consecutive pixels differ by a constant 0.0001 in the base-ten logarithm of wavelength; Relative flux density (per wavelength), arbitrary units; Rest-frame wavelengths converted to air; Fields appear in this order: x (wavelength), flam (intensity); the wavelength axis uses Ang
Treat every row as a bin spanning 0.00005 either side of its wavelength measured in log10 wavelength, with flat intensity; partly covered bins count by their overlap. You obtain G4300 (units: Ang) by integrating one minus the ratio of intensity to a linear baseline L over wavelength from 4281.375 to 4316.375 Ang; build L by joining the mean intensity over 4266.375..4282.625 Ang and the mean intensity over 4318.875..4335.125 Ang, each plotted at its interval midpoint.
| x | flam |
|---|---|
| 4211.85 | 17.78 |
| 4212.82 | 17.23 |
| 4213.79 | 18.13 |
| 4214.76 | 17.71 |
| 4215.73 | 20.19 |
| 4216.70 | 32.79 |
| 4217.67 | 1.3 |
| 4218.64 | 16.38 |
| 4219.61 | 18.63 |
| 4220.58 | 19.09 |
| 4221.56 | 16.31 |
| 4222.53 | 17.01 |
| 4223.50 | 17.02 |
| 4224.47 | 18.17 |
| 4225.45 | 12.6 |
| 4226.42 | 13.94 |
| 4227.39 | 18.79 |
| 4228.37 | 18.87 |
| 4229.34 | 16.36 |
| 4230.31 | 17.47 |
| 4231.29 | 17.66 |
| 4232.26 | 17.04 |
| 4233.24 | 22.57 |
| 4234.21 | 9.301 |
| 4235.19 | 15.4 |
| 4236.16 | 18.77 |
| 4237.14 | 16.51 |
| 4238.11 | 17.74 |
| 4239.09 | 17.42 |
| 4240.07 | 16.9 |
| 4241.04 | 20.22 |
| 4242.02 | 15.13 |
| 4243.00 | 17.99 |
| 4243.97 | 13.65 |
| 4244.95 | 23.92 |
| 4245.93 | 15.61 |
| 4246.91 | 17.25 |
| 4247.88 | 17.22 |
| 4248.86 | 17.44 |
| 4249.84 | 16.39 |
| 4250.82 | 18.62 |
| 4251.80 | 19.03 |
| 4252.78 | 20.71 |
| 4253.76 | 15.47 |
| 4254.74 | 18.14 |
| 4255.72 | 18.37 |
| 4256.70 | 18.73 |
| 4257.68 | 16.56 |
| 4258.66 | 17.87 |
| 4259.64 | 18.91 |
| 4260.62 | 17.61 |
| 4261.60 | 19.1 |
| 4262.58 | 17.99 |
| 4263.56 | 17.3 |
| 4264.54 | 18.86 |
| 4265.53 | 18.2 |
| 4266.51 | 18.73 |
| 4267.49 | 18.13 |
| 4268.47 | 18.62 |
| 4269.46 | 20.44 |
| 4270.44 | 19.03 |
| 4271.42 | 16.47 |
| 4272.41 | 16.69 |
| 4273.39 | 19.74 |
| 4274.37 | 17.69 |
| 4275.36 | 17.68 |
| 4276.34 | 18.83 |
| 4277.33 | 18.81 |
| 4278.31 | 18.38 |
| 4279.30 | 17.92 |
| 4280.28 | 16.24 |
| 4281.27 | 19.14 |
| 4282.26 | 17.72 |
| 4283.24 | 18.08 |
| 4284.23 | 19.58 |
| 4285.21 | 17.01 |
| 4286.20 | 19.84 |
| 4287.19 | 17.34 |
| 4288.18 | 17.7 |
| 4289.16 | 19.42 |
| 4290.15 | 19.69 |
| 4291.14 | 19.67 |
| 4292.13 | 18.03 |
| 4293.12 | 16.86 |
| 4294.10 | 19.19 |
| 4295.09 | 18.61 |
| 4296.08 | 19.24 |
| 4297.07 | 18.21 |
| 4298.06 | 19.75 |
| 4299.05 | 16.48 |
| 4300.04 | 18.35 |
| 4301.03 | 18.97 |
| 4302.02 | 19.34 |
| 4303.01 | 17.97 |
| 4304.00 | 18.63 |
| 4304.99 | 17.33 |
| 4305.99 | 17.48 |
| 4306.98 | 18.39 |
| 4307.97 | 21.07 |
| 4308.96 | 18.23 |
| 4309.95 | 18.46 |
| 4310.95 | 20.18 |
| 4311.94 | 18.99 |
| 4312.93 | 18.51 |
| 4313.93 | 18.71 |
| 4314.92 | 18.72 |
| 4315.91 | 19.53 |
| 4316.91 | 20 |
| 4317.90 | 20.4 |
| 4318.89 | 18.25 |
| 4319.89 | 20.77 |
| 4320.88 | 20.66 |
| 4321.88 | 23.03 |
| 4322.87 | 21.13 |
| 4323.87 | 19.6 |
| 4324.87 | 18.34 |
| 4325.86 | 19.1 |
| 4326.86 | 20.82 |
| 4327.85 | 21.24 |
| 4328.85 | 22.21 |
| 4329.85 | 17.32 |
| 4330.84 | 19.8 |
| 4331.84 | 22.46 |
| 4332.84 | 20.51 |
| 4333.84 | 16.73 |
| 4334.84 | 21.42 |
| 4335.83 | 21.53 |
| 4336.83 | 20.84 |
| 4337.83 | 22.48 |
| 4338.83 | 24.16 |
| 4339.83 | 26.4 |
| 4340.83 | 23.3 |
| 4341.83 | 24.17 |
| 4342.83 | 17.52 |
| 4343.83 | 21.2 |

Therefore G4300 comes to 1.00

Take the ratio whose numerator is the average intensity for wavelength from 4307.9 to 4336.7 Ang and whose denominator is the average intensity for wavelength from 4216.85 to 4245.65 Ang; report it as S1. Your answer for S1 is 1.2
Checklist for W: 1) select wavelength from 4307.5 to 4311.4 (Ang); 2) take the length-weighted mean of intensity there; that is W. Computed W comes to 19.5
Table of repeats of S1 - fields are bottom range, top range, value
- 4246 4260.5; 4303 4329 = 1.10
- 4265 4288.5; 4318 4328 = 1.11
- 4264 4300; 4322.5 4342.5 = 1.15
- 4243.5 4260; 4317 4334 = 1.13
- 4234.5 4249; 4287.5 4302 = 1.07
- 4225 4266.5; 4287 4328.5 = 1.09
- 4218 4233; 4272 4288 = 1.07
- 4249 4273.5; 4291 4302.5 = 1.02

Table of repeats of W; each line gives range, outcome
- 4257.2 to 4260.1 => 17.8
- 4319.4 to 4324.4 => 21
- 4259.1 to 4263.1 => 18.4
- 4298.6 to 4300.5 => 17.4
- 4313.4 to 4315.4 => 18.7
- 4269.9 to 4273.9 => 18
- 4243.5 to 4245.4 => 18.7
